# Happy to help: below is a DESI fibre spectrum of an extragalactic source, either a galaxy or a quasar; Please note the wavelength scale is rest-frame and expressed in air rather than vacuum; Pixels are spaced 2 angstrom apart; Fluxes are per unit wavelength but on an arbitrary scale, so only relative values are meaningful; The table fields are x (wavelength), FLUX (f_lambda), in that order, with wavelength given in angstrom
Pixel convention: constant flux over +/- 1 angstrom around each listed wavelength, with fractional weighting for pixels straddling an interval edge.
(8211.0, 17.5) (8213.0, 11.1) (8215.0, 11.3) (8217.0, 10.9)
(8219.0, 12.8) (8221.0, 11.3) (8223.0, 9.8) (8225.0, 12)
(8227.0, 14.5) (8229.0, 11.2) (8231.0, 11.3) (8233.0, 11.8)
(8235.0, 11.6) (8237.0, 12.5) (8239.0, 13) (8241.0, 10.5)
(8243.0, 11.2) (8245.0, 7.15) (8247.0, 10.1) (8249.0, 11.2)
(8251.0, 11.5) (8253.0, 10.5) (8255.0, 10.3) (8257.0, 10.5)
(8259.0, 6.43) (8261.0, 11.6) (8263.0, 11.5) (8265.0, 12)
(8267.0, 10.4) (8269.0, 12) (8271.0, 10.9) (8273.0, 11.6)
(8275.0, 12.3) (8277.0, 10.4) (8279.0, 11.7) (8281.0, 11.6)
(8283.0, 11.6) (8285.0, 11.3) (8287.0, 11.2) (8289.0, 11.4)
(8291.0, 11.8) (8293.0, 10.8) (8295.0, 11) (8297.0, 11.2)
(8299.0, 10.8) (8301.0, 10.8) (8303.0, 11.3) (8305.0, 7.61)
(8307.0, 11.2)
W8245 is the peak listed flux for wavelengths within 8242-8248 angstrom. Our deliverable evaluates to 11.2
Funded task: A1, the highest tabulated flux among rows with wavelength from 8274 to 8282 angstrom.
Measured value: 12.3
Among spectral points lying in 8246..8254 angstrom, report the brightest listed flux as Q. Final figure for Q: 11.5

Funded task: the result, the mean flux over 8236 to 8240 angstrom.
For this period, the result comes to 12.8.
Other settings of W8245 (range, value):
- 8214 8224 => 12.8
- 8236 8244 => 13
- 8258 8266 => 12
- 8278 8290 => 11.7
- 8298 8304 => 11.3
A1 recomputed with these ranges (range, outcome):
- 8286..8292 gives 11.8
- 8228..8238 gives 12.5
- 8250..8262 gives 11.6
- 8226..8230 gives 14.5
